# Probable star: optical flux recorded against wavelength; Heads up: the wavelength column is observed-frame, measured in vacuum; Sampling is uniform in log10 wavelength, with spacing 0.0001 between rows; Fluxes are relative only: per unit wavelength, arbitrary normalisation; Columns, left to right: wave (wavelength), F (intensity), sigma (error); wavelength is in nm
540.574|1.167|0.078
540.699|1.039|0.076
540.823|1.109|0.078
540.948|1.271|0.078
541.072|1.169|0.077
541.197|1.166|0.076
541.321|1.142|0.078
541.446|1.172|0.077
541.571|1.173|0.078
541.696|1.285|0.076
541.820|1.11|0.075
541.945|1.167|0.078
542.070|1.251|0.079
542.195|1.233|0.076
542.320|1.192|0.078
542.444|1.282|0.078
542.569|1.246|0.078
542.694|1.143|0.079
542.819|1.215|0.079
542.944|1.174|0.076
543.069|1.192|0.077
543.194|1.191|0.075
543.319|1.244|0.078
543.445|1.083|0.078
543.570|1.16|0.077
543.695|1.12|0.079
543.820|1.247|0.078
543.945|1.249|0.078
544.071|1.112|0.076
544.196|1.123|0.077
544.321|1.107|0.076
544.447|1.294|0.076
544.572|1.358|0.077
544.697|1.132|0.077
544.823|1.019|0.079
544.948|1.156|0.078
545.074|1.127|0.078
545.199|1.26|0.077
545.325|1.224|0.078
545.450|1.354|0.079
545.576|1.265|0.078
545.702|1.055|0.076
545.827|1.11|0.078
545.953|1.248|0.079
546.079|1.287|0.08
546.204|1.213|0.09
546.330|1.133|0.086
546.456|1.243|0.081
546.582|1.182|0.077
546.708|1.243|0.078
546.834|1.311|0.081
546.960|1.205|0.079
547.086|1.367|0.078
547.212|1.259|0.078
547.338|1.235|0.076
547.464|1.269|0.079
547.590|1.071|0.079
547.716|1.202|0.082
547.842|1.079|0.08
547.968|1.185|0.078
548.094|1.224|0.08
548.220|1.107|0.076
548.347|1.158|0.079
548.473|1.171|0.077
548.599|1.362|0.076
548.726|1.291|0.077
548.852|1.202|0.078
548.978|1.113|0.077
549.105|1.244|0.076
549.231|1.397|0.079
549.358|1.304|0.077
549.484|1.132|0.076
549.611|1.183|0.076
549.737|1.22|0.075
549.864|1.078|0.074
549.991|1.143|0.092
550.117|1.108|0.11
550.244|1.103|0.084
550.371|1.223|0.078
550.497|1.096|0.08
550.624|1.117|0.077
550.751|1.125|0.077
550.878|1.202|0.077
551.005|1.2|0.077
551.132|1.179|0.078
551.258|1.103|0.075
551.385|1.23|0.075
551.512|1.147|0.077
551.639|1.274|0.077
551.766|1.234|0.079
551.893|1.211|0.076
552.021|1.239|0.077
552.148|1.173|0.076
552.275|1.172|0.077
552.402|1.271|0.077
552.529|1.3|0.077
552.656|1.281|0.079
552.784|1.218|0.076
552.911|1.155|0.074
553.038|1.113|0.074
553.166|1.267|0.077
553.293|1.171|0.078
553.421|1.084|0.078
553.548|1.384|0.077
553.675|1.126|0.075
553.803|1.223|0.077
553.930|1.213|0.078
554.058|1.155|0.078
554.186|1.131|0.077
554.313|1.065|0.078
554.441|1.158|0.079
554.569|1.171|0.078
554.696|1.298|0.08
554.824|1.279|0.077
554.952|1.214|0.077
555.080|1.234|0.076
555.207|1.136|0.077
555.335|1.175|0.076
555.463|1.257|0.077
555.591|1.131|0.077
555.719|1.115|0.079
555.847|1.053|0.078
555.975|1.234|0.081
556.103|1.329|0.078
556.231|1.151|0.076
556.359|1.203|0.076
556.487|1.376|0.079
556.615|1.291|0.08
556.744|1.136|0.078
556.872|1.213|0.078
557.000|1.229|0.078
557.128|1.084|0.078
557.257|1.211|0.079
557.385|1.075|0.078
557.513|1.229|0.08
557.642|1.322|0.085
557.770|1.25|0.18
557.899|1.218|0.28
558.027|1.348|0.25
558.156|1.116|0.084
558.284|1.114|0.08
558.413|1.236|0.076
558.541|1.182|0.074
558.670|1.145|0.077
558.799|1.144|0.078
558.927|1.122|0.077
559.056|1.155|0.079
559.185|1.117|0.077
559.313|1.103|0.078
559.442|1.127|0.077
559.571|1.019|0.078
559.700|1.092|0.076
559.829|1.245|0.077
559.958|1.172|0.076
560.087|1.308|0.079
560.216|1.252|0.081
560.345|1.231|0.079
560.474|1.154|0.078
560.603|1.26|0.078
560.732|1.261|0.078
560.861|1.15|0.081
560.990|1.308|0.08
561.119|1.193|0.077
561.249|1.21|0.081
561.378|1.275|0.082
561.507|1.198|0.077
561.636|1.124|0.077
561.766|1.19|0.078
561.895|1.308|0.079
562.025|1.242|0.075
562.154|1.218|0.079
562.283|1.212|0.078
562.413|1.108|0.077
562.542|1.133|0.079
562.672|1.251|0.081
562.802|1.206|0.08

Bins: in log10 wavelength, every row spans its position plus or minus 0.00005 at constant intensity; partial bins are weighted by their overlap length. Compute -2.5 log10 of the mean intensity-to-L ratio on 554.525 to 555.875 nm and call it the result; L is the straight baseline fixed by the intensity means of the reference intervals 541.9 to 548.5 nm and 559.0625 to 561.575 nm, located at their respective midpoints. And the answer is 0.00 mag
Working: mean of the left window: 1.2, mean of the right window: 1.19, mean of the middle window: 1.19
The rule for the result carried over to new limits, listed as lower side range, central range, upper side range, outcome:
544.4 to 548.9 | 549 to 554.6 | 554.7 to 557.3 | 0.02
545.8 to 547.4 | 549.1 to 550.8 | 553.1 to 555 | 0.04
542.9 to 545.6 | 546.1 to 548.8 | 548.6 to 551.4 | -0.03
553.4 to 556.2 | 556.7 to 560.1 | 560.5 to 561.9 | 0.03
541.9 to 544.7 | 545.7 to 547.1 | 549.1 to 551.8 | -0.02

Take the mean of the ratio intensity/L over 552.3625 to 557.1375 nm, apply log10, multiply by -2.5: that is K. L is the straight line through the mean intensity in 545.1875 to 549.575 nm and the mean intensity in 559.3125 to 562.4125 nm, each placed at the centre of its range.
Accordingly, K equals 0.01 mag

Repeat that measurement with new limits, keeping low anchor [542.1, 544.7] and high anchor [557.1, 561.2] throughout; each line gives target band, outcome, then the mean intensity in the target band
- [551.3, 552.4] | -0.02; 1.21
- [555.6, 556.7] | -0.02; 1.21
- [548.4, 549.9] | -0.03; 1.23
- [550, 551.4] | 0.04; 1.15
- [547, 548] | -0.01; 1.21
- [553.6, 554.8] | 0.01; 1.18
